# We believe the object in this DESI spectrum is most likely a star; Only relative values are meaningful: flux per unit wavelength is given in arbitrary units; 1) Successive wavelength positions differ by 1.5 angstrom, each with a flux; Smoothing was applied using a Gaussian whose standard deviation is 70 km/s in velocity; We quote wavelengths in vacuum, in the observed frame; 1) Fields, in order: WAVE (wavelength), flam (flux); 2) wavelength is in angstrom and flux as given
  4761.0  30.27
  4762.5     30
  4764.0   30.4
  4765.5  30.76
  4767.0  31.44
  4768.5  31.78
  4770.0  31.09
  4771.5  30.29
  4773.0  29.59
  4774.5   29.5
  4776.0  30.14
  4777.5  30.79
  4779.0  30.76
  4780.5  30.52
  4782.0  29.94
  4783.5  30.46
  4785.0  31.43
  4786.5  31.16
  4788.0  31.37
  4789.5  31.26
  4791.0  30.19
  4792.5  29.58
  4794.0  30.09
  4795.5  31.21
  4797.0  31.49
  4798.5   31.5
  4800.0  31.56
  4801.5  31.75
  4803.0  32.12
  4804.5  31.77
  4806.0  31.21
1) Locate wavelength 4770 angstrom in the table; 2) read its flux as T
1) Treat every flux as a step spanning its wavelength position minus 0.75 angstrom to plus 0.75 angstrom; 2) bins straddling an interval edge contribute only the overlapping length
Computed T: 31.09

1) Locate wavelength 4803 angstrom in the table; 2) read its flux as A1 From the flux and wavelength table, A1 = 32.12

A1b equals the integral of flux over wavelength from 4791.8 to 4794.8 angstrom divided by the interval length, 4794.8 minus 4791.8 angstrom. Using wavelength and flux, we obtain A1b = 29.9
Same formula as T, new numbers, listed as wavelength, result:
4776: 30.14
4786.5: 31.16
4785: 31.43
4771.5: 30.29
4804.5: 31.77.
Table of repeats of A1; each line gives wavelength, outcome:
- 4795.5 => 31.21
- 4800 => 31.56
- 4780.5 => 30.52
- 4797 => 31.49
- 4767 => 31.44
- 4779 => 30.76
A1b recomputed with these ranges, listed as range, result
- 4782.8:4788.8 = 31.1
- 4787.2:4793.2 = 30.6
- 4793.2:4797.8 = 30.9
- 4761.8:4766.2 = 30.4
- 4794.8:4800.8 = 31.4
